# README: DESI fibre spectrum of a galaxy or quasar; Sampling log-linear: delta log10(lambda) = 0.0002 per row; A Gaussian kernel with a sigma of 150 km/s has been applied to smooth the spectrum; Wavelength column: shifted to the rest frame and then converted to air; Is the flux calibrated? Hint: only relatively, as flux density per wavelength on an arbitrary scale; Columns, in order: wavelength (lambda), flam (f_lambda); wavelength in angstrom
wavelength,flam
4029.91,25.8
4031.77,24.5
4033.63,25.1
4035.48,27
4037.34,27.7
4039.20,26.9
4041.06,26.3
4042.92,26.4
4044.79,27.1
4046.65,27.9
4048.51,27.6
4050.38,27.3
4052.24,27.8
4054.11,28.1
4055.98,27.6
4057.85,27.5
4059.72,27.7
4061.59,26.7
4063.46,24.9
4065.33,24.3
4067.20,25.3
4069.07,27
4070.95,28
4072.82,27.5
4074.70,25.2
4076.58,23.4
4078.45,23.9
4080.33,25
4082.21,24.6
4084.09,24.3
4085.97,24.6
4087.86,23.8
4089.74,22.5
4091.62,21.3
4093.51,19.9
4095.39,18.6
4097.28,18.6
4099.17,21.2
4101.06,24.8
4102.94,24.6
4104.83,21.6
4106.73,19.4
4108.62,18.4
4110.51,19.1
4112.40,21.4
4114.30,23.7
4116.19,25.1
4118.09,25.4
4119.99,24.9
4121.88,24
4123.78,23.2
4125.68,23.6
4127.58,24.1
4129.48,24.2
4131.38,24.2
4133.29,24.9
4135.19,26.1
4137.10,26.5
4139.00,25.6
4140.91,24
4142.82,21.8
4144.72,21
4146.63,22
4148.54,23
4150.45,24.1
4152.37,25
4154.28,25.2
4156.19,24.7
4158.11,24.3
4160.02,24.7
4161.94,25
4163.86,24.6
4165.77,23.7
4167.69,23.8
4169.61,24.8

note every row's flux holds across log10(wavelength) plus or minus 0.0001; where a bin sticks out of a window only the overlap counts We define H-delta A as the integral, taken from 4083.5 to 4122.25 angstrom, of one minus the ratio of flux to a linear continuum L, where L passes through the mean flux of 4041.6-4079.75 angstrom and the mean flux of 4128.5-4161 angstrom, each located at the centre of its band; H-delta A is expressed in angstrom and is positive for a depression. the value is 4.8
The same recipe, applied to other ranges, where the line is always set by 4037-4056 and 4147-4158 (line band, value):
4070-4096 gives 2.4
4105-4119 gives 2.0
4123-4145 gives 0.5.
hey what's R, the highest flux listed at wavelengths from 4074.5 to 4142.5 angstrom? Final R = 26.5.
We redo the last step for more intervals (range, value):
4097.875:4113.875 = 24.8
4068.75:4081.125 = 28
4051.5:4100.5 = 28.1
